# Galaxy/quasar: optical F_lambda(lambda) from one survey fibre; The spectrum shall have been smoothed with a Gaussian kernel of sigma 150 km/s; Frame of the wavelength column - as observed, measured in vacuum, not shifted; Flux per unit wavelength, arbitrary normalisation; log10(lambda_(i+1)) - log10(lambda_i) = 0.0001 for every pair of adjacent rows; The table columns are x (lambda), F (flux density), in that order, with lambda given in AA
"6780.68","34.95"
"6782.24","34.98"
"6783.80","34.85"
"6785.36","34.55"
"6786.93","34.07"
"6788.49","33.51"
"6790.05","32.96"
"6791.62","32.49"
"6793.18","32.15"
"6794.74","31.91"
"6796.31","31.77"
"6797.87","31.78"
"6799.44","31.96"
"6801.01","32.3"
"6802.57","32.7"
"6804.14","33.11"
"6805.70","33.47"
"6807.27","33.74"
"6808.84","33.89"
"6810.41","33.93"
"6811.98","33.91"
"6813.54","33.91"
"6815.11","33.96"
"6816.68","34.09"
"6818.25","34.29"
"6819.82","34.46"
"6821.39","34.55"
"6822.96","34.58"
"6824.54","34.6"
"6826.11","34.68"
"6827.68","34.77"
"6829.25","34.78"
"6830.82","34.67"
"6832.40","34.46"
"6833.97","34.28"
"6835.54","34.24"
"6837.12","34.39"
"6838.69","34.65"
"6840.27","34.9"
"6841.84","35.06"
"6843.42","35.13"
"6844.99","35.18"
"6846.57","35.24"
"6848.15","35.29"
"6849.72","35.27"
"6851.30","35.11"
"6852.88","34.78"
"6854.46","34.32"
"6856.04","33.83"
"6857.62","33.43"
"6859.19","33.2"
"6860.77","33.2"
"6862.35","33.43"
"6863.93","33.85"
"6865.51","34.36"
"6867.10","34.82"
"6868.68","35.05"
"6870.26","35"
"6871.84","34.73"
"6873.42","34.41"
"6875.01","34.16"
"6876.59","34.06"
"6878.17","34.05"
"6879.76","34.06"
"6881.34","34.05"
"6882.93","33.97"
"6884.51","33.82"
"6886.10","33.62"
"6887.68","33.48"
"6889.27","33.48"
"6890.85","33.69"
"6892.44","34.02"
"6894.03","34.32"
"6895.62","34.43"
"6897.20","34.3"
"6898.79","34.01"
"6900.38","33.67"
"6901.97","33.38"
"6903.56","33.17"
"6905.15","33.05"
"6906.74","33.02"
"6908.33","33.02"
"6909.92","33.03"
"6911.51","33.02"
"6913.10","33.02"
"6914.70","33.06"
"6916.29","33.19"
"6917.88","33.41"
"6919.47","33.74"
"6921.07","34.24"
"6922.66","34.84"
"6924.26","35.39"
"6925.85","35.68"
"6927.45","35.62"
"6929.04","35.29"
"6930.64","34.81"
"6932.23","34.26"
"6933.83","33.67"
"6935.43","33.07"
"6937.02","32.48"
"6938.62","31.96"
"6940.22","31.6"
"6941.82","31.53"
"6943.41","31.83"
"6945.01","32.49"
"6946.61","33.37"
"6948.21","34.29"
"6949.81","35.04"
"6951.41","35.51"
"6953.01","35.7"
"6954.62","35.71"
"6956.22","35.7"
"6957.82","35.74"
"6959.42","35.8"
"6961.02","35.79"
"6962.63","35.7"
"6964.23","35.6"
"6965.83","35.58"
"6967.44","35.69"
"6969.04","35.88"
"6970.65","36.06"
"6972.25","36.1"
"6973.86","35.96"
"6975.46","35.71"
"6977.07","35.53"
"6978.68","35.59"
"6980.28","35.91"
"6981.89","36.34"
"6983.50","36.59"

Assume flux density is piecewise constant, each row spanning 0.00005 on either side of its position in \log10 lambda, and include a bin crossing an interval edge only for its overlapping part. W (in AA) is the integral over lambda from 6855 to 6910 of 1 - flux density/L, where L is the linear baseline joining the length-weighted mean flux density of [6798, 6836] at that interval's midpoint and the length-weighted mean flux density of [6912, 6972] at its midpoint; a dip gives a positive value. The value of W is 0.5 AA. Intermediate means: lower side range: 33.9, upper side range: 34.4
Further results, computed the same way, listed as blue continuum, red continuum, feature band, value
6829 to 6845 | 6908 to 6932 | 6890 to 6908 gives 0.29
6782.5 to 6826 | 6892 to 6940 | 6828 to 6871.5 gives -1.18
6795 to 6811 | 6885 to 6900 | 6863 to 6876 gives -0.35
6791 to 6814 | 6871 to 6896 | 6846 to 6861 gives -0.36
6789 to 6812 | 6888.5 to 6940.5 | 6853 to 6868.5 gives -0.29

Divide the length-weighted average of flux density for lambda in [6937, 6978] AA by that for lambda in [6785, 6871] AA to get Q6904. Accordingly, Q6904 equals 1.02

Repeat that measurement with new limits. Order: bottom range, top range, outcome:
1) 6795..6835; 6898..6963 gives 1.01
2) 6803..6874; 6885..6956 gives 0.98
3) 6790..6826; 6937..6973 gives 1.04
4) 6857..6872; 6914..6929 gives 1.01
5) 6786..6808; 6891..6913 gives 1.03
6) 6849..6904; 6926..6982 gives 1.02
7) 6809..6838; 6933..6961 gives 0.99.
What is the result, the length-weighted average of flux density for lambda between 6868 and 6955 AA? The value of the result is 33.9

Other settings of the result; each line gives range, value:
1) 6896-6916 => 33.3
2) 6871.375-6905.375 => 33.9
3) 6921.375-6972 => 34.6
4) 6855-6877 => 34.1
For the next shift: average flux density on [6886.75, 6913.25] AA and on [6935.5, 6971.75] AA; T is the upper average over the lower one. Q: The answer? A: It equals 1.03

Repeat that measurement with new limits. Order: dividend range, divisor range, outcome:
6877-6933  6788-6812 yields 1.03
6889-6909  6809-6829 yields 0.98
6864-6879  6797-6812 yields 1.04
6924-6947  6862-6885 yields 0.98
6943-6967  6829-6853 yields 1.00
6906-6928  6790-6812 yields 1.03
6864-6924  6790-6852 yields 1.00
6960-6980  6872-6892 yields 1.05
